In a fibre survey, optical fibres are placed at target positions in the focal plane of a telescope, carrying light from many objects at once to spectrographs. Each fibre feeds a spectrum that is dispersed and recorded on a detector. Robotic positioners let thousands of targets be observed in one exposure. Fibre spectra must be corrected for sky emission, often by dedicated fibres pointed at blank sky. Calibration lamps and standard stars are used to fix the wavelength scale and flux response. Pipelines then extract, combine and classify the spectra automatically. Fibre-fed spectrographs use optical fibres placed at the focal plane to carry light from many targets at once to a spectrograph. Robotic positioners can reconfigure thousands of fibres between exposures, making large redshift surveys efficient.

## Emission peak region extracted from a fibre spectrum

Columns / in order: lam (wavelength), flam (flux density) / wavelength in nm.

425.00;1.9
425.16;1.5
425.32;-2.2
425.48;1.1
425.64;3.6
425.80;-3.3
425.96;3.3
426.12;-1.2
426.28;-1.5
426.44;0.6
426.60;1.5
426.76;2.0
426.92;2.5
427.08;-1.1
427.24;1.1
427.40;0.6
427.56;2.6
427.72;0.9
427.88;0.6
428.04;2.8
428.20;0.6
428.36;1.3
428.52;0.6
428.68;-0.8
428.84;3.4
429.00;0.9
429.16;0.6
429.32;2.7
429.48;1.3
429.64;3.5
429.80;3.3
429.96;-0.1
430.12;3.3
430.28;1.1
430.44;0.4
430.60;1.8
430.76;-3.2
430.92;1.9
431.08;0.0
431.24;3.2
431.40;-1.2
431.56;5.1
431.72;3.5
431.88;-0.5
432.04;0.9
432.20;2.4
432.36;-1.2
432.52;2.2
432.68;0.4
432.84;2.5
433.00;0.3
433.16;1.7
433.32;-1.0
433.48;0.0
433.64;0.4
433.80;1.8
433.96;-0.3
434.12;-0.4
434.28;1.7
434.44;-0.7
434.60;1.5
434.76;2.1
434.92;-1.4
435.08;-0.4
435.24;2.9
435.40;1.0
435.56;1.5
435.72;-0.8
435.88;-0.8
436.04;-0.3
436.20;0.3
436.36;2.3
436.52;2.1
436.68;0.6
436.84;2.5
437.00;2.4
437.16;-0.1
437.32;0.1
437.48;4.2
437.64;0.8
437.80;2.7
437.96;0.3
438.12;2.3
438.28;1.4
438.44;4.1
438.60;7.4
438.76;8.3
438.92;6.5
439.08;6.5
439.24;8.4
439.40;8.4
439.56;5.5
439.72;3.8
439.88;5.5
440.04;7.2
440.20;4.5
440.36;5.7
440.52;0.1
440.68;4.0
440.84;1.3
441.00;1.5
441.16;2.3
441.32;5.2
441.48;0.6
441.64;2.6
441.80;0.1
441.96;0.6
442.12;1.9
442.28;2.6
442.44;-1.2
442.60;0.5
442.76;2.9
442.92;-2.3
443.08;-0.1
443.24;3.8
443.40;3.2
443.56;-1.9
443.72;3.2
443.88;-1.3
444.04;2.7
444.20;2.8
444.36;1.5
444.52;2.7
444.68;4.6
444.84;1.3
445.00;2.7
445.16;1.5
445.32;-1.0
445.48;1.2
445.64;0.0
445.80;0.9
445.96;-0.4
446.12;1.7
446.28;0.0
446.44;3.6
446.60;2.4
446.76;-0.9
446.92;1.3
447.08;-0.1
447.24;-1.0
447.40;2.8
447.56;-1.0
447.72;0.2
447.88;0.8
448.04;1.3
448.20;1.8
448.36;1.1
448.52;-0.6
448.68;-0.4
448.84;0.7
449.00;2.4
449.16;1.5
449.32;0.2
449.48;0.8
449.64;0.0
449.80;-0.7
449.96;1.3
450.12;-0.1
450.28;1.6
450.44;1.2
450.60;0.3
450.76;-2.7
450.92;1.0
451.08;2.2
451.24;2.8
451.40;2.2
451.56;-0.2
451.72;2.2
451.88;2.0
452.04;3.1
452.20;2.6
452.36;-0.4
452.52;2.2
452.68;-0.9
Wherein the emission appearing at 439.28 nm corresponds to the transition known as C IV 1549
